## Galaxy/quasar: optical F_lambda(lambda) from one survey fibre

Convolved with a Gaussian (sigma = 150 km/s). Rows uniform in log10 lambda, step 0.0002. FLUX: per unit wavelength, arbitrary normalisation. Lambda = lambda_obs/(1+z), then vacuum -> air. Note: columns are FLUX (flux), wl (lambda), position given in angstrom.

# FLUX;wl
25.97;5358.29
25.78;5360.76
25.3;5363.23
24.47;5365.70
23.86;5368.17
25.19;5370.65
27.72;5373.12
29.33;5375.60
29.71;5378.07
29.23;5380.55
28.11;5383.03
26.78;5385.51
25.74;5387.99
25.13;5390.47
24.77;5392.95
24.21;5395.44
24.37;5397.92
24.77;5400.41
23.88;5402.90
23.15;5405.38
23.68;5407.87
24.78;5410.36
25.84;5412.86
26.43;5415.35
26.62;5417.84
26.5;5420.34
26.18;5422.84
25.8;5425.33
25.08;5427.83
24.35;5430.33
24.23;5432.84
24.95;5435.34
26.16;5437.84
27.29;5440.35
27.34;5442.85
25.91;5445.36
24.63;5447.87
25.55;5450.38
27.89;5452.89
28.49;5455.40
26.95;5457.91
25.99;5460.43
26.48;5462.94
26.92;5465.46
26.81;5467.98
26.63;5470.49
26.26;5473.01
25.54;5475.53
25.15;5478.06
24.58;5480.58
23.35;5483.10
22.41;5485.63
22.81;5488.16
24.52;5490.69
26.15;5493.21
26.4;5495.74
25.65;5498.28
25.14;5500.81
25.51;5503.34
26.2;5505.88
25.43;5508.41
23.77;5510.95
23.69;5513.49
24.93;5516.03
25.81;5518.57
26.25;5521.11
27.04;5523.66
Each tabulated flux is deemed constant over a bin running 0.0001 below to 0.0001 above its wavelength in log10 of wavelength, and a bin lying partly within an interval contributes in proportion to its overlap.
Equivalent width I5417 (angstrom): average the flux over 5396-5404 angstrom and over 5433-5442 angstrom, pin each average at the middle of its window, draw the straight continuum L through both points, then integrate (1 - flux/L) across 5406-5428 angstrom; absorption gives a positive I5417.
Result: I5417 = -0.5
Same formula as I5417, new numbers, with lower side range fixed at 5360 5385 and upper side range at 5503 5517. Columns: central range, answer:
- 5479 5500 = 0.55 angstrom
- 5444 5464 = -0.62 angstrom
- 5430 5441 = 0.25 angstrom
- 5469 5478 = -0.22 angstrom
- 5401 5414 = 1.03 angstrom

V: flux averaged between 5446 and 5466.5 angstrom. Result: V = 26.6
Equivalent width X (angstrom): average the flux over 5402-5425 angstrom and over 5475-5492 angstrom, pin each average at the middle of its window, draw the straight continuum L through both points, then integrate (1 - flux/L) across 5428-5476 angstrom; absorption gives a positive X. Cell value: -3.2 angstrom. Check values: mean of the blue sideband 25.3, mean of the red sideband 24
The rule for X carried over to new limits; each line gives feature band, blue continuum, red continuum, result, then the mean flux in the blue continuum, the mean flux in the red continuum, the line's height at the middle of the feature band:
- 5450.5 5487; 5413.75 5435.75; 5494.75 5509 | -0.4 angstrom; 25.6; 25.7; 25.7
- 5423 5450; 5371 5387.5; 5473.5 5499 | 0.7 angstrom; 28.2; 24.7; 26.3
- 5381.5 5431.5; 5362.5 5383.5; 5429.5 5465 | 2.4 angstrom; 27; 26.2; 26.6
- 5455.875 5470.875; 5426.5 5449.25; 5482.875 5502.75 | -1.0 angstrom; 25.5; 24.6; 25.1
